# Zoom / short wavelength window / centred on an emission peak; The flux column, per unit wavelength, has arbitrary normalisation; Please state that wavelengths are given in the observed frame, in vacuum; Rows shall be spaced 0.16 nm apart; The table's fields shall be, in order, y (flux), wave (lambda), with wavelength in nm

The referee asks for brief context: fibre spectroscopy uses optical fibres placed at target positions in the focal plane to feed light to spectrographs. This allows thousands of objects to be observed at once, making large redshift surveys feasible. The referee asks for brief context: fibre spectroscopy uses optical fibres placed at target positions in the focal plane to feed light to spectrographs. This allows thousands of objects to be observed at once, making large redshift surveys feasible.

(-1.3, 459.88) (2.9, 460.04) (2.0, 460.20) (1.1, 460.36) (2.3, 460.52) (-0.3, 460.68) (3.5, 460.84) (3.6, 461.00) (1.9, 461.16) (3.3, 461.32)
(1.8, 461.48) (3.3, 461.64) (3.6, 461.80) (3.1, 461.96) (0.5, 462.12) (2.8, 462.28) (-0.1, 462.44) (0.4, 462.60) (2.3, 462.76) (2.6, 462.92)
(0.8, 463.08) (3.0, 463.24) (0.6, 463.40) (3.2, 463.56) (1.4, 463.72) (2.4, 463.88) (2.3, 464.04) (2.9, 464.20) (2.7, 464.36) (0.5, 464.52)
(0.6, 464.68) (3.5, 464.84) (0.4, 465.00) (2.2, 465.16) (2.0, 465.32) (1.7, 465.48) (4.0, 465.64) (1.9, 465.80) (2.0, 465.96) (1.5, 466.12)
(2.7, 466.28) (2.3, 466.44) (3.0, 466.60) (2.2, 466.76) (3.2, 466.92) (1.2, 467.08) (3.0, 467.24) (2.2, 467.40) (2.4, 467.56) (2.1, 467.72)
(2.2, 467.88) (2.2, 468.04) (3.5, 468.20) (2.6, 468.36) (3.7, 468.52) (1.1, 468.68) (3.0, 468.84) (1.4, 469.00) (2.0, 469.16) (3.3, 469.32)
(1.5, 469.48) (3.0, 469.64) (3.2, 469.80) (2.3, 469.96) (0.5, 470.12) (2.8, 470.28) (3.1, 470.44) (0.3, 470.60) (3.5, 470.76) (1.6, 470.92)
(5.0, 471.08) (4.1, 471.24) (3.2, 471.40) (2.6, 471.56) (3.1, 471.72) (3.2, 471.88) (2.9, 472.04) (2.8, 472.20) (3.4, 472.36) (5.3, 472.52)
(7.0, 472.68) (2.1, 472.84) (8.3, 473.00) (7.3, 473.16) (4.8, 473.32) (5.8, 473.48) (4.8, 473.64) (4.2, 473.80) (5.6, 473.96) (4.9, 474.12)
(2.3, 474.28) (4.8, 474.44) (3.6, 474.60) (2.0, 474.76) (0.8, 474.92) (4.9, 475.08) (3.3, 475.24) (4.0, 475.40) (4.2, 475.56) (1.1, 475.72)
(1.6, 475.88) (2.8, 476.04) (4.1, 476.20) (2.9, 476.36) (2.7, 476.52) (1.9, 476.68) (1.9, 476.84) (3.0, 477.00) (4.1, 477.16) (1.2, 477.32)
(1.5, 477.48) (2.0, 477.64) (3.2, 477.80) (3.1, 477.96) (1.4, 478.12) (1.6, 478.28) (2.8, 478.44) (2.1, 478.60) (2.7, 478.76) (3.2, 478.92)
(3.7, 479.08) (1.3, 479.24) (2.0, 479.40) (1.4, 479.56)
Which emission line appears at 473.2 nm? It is C III]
